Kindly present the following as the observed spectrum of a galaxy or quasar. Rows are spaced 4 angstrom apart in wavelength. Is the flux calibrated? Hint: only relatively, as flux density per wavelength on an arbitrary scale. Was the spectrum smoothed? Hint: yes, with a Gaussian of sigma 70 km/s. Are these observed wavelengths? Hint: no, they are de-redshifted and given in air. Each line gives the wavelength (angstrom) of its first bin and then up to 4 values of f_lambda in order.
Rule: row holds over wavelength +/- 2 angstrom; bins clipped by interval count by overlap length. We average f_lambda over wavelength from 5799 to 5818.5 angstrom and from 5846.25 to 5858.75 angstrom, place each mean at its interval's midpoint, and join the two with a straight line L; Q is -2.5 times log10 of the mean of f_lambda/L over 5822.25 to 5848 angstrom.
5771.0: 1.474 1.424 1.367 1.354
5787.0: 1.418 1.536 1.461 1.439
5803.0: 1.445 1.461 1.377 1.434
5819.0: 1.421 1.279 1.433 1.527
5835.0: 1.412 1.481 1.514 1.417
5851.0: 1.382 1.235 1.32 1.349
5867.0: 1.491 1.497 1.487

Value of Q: -0.06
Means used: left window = 1.43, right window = 1.33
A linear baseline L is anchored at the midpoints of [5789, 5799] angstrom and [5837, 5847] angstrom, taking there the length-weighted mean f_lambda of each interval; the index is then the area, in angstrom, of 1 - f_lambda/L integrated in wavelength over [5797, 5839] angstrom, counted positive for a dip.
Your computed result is 1.7 angstrom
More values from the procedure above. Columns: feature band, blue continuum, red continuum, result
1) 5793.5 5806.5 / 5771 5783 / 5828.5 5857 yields -0.37 angstrom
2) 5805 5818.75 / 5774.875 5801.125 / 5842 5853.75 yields 0.01 angstrom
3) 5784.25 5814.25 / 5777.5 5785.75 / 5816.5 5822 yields -1.42 angstrom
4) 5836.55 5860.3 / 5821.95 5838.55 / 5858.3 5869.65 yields 0.32 angstrom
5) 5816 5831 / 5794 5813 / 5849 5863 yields -0.12 angstrom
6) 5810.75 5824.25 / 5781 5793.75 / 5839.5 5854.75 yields 0.42 angstrom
